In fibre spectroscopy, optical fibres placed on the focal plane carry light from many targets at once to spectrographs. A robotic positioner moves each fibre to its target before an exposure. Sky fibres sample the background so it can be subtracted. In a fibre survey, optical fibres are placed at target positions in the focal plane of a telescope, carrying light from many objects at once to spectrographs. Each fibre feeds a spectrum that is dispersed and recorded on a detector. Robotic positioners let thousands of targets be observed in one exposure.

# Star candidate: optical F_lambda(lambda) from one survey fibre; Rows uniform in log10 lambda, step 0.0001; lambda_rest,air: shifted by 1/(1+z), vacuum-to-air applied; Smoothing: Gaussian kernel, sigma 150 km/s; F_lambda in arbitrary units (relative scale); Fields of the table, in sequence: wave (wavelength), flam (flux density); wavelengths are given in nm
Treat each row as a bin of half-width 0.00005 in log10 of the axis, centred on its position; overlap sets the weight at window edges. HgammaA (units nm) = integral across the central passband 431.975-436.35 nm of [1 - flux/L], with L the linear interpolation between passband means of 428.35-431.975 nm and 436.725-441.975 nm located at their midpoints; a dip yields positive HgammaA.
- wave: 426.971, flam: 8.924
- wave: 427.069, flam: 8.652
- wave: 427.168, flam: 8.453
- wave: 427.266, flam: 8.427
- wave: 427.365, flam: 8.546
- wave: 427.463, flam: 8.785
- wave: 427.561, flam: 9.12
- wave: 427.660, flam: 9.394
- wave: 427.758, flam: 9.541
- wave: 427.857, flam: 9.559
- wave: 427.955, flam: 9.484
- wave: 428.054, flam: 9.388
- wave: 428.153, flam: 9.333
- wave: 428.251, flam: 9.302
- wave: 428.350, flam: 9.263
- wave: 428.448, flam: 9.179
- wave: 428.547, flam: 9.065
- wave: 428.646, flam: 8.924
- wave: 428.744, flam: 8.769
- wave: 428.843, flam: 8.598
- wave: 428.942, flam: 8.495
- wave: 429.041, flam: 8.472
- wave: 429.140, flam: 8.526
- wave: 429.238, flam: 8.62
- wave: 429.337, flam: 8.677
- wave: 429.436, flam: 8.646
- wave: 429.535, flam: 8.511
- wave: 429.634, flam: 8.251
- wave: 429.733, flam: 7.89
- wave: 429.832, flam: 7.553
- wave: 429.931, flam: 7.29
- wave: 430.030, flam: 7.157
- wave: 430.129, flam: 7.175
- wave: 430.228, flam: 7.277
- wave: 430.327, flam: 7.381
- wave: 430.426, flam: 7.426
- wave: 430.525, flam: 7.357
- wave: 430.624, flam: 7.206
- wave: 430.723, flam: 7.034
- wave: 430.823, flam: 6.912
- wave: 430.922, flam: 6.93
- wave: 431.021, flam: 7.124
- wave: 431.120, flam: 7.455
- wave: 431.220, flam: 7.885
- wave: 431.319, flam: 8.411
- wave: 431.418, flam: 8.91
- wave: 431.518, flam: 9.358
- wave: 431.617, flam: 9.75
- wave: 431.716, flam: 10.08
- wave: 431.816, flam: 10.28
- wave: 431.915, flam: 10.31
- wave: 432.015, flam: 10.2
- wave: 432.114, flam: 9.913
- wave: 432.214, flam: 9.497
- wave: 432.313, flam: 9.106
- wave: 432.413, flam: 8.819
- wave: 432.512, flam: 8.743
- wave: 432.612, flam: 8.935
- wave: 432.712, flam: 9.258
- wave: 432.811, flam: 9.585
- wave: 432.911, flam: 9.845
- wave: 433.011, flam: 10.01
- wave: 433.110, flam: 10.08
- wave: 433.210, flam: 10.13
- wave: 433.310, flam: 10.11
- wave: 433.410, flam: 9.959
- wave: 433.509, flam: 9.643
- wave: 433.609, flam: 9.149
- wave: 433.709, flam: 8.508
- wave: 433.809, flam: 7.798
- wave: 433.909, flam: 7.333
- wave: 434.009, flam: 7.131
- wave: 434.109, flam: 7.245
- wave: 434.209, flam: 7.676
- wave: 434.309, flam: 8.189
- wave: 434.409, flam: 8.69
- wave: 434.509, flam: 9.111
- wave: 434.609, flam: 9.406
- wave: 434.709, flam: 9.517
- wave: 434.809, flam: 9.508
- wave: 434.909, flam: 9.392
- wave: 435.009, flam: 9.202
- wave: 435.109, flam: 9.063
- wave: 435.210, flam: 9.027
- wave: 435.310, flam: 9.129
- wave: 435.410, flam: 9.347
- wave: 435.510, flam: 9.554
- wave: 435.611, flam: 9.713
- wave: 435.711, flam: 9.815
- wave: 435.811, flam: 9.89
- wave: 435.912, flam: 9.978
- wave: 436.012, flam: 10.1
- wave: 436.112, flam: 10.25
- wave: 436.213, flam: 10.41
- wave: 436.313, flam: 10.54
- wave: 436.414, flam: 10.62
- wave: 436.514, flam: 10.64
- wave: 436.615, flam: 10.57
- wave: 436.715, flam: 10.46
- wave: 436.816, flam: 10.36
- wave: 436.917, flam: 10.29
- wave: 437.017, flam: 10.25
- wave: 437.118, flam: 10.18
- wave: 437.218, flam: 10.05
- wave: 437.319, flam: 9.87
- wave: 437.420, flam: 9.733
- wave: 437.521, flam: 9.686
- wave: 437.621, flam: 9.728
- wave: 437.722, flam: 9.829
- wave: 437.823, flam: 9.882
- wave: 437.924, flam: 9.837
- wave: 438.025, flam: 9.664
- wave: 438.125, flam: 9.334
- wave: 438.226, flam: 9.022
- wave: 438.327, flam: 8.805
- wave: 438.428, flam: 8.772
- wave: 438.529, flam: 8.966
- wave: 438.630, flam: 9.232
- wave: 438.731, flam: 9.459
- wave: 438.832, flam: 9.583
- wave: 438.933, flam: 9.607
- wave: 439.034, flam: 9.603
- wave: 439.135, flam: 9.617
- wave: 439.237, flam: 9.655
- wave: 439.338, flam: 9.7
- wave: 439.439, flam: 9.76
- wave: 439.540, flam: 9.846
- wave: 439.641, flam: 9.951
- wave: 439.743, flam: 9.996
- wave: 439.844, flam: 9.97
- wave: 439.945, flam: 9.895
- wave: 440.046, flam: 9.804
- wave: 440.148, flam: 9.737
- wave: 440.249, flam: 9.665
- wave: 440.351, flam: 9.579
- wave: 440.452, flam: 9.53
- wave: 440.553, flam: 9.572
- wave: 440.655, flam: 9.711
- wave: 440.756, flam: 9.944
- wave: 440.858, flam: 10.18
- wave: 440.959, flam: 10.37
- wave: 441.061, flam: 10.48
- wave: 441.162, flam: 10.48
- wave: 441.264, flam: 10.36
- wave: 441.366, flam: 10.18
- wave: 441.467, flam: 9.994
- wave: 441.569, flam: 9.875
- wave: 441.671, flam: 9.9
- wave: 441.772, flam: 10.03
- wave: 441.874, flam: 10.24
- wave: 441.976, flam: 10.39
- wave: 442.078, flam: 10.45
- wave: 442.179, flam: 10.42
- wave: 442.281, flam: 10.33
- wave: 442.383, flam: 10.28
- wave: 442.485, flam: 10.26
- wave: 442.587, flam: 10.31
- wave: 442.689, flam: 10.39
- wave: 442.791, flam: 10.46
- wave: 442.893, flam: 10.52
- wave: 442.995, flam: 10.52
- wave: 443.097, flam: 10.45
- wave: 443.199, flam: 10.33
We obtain -0.17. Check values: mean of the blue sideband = 8.27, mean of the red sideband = 9.81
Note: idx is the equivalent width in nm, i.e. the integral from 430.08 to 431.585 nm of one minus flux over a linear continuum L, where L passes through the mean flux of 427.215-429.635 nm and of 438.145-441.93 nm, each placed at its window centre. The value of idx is 0.25 nm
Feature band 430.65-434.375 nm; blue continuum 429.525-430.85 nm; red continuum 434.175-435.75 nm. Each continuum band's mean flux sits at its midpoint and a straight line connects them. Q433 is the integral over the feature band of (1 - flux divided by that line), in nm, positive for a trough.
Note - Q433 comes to -0.26 nm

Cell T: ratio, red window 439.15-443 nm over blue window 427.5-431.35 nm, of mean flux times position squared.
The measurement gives 1.28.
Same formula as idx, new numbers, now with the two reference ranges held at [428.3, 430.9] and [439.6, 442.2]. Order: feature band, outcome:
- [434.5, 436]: -0.07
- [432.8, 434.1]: -0.06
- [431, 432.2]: -0.11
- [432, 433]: -0.10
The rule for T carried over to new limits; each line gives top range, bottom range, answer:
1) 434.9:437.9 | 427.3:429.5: 1.15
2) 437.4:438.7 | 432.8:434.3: 1.08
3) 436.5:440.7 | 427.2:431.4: 1.23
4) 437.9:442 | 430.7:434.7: 1.14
